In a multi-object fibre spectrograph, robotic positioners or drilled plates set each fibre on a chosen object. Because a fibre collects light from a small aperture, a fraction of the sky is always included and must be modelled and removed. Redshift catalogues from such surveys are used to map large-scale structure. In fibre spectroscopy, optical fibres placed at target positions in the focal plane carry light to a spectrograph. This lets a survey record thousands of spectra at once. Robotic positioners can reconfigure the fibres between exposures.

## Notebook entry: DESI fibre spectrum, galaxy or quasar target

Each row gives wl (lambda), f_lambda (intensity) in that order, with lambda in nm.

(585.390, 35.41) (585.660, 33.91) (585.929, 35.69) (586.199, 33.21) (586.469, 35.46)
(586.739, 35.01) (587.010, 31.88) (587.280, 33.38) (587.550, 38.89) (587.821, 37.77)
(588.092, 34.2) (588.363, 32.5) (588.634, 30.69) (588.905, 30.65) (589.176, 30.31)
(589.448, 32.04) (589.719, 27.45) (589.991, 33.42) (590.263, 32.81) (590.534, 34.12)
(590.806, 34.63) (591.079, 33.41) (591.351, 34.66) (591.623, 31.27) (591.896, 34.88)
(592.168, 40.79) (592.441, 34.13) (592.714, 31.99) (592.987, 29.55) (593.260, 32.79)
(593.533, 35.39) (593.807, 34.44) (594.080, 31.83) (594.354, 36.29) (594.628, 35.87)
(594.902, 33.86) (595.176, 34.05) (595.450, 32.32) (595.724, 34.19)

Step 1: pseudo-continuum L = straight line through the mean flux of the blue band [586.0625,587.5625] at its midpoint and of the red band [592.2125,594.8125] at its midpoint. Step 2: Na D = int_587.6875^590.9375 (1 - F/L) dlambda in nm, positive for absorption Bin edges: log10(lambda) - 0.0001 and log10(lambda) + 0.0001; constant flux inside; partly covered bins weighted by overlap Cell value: 0.151 nm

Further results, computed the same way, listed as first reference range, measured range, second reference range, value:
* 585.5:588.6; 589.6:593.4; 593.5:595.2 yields 0.135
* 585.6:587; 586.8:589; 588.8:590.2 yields -0.079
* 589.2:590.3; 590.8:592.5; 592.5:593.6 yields -0.160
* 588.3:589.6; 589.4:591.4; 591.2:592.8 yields 0.004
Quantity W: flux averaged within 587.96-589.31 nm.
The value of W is 31.7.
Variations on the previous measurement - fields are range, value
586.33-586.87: 35.2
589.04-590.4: 31.2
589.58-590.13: 30.5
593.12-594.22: 33.6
